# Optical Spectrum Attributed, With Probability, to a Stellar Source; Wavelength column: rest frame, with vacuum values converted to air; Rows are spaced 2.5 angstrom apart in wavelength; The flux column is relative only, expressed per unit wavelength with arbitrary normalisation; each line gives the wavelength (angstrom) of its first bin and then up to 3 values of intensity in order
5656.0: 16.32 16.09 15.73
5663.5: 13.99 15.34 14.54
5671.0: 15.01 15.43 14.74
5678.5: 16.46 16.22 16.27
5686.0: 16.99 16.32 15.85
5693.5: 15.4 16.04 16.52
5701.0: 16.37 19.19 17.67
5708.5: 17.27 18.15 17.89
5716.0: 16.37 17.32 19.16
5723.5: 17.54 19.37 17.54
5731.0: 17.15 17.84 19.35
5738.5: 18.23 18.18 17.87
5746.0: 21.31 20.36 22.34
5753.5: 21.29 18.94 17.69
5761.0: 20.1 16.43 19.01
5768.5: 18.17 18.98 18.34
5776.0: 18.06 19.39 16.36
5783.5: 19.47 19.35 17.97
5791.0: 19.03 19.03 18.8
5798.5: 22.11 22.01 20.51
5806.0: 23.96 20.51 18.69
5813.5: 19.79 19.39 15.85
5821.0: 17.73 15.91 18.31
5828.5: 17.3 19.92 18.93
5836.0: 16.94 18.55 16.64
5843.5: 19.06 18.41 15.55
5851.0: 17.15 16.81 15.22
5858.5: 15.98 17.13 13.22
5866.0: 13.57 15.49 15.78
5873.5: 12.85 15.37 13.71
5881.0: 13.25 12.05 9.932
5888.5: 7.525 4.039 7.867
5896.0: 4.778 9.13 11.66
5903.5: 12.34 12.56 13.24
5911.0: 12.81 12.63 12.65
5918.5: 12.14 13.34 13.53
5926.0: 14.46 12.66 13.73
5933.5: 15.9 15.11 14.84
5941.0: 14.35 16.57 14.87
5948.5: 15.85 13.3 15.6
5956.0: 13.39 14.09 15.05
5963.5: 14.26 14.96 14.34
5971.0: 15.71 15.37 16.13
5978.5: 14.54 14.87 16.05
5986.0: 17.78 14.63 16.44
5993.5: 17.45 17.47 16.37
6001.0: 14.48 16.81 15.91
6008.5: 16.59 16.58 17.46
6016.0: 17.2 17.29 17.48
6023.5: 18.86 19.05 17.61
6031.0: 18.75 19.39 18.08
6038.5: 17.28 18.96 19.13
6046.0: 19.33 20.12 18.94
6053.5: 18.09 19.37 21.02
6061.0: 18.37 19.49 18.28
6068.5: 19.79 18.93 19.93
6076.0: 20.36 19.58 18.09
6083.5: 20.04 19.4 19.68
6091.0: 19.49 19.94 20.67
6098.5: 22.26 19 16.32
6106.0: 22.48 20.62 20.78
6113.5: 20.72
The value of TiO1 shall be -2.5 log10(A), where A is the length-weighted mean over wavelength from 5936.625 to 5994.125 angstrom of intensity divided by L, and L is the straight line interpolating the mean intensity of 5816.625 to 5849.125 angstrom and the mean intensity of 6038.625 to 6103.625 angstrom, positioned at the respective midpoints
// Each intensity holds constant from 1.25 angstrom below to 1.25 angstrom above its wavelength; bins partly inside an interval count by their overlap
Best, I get 0.22 mag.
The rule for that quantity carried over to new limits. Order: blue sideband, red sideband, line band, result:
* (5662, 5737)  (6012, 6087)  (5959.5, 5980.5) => 0.218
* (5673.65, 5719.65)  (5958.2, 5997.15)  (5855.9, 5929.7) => 0.280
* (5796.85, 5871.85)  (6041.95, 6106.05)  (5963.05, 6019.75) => 0.180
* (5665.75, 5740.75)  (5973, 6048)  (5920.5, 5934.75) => 0.220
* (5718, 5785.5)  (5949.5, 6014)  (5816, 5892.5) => 0.138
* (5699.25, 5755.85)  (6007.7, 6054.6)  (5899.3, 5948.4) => 0.320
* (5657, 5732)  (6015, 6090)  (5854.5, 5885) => 0.223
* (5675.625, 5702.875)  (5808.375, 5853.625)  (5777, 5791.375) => -0.072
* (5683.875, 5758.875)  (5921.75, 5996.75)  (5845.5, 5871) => 0.038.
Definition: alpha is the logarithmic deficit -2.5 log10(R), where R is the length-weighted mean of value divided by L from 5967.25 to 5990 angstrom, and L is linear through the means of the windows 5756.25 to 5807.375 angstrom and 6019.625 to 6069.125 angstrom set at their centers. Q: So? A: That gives 0.22 mag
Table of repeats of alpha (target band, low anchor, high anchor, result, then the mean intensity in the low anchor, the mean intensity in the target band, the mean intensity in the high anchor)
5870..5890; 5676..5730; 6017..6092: 0.41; 17.1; 12.4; 19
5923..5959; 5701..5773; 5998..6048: 0.22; 18.6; 14.6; 17.7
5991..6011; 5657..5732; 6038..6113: 0.16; 16.6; 16.4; 19.6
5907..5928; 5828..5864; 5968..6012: 0.26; 17.2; 13.1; 16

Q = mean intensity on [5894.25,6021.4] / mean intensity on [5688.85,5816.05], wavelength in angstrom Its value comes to 0.78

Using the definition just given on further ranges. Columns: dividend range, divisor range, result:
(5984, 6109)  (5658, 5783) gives 1.05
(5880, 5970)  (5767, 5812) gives 0.65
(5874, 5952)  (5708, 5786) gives 0.67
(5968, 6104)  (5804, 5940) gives 1.22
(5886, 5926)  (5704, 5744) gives 0.60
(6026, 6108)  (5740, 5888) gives 1.09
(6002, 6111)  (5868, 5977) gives 1.44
